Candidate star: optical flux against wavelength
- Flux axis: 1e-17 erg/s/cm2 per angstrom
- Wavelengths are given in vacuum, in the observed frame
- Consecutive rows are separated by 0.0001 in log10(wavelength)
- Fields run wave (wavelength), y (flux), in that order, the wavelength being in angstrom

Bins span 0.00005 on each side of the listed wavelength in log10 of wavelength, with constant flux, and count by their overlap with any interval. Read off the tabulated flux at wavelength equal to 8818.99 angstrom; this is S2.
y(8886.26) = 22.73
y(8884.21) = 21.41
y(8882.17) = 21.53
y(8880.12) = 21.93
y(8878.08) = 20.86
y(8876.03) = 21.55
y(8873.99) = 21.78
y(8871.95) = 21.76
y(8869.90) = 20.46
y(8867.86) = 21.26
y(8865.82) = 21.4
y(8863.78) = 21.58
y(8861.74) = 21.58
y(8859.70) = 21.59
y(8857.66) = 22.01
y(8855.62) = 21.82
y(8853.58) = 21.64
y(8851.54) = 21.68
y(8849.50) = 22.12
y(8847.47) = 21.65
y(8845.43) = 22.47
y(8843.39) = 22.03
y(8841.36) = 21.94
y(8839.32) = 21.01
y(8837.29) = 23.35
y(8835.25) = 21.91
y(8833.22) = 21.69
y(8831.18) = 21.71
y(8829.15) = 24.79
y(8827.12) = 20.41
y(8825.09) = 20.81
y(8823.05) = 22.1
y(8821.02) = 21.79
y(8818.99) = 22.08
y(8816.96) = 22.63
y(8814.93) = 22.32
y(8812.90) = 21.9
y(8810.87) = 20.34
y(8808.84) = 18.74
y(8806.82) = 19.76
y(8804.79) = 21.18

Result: 22.08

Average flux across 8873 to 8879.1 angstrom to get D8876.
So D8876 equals 21.4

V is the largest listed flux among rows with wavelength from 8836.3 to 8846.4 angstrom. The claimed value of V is 23.35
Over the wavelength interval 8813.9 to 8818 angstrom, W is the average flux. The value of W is 22.5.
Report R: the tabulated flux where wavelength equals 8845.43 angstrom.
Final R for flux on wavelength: 22.47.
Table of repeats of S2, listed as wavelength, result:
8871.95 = 21.76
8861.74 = 21.58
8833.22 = 21.69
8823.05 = 22.1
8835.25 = 21.91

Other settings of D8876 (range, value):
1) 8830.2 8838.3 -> 22.1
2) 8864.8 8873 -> 21.2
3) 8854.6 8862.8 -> 21.7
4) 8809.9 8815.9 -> 21.5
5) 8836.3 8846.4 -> 22.2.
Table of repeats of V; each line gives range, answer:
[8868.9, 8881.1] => 21.93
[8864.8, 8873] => 21.76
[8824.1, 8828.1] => 20.81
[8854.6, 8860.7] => 22.01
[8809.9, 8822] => 22.63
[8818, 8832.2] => 24.79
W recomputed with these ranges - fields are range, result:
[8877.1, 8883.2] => 21.5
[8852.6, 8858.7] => 21.8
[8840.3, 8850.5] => 22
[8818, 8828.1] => 21.4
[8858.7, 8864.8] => 21.6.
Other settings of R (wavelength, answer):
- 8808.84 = 18.74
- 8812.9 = 21.9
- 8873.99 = 21.78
